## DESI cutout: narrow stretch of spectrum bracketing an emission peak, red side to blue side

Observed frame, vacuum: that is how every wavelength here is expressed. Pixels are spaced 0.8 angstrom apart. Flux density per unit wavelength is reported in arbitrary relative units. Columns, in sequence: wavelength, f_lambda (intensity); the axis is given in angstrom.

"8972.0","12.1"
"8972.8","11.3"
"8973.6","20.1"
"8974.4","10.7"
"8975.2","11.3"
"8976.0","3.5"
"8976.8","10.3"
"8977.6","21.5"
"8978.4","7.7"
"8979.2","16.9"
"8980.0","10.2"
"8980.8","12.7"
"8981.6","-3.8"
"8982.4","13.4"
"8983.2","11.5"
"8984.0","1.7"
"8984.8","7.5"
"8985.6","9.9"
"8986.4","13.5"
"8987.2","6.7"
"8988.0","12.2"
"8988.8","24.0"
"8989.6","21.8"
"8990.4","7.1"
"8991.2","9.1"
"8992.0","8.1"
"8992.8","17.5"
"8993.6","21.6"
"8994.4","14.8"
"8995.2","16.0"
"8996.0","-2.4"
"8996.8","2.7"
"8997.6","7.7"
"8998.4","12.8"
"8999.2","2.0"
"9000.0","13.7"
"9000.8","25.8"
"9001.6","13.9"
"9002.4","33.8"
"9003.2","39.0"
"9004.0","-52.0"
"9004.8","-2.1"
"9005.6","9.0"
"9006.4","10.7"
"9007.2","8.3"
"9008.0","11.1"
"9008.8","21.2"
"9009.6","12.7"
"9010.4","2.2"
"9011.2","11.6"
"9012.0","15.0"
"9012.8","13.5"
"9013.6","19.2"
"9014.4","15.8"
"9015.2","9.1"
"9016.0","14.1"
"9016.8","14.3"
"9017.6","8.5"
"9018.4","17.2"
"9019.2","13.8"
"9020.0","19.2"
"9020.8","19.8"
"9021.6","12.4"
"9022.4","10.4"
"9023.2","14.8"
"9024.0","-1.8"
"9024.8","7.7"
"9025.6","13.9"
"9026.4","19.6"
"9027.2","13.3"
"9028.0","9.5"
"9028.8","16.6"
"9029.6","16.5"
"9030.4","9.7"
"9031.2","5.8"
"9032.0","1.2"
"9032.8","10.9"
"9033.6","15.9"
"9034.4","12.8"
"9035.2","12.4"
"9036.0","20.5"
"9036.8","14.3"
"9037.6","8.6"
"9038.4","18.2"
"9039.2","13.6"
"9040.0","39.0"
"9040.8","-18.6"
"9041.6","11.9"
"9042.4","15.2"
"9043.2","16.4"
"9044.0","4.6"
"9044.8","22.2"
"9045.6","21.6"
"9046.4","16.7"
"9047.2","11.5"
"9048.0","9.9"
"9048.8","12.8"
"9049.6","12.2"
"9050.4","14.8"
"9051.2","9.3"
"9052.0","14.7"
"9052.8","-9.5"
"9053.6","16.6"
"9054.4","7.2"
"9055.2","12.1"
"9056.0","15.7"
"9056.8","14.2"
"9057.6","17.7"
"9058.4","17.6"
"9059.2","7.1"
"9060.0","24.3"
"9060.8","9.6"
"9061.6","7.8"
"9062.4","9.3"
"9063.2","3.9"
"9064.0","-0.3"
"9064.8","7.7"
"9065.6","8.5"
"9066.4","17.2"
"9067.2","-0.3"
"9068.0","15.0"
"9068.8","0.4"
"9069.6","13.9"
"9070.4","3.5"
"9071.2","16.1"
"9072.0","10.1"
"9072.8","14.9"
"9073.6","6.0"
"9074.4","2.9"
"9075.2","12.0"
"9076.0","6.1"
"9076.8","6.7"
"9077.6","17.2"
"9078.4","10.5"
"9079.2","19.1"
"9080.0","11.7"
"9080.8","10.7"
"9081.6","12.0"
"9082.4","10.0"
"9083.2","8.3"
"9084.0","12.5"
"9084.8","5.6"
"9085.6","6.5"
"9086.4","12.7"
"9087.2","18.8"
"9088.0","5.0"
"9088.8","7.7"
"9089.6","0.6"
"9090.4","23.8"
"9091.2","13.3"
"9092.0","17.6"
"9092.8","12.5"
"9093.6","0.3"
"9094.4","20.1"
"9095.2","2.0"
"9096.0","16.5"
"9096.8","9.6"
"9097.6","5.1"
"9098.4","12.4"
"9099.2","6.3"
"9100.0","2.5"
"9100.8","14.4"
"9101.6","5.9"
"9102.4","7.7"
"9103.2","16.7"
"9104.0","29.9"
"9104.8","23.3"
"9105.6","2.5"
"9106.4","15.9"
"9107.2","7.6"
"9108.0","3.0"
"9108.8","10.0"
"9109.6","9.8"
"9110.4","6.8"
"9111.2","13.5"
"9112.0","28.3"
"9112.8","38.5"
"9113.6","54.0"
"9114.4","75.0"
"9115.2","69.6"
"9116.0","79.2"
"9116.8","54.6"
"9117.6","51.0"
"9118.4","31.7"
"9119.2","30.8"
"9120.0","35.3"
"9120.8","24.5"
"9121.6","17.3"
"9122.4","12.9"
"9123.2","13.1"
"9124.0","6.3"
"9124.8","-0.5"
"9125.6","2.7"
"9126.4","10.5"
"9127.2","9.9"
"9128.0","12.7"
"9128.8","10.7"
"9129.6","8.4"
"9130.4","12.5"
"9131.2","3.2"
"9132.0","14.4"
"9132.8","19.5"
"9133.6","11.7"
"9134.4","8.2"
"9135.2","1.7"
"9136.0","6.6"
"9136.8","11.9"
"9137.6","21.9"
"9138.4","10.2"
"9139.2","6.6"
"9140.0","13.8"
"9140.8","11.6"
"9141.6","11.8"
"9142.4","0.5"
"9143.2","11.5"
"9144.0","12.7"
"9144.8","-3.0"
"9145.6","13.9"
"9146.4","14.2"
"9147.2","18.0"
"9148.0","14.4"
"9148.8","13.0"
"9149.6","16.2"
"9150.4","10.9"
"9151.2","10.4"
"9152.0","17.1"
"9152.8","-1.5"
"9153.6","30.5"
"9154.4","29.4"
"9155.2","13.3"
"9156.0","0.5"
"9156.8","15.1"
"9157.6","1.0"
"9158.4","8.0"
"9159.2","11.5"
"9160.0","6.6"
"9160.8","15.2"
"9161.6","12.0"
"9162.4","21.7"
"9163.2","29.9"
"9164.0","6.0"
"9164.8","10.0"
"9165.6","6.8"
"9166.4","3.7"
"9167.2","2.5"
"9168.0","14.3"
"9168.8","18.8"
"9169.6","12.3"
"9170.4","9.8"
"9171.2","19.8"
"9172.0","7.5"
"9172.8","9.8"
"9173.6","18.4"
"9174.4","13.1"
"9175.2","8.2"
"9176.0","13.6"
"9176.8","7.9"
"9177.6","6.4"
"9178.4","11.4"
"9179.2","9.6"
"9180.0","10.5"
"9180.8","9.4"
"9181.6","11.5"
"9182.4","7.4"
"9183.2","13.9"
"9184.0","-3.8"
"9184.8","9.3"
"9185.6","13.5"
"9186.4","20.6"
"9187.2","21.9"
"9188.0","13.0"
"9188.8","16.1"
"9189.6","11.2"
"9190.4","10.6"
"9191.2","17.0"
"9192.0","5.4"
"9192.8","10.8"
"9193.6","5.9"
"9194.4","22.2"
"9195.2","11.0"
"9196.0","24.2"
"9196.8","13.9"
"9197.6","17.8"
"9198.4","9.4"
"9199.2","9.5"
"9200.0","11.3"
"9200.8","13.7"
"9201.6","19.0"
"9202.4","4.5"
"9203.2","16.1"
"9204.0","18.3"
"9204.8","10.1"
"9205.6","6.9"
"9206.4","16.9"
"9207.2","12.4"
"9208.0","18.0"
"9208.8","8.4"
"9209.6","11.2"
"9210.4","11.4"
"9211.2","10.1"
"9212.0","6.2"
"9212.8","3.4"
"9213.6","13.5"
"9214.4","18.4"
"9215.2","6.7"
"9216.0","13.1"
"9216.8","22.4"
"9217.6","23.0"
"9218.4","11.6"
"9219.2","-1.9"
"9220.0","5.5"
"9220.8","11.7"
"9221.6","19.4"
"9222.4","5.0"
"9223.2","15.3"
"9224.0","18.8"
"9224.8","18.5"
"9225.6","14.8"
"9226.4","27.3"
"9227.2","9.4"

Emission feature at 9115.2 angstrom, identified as H-beta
